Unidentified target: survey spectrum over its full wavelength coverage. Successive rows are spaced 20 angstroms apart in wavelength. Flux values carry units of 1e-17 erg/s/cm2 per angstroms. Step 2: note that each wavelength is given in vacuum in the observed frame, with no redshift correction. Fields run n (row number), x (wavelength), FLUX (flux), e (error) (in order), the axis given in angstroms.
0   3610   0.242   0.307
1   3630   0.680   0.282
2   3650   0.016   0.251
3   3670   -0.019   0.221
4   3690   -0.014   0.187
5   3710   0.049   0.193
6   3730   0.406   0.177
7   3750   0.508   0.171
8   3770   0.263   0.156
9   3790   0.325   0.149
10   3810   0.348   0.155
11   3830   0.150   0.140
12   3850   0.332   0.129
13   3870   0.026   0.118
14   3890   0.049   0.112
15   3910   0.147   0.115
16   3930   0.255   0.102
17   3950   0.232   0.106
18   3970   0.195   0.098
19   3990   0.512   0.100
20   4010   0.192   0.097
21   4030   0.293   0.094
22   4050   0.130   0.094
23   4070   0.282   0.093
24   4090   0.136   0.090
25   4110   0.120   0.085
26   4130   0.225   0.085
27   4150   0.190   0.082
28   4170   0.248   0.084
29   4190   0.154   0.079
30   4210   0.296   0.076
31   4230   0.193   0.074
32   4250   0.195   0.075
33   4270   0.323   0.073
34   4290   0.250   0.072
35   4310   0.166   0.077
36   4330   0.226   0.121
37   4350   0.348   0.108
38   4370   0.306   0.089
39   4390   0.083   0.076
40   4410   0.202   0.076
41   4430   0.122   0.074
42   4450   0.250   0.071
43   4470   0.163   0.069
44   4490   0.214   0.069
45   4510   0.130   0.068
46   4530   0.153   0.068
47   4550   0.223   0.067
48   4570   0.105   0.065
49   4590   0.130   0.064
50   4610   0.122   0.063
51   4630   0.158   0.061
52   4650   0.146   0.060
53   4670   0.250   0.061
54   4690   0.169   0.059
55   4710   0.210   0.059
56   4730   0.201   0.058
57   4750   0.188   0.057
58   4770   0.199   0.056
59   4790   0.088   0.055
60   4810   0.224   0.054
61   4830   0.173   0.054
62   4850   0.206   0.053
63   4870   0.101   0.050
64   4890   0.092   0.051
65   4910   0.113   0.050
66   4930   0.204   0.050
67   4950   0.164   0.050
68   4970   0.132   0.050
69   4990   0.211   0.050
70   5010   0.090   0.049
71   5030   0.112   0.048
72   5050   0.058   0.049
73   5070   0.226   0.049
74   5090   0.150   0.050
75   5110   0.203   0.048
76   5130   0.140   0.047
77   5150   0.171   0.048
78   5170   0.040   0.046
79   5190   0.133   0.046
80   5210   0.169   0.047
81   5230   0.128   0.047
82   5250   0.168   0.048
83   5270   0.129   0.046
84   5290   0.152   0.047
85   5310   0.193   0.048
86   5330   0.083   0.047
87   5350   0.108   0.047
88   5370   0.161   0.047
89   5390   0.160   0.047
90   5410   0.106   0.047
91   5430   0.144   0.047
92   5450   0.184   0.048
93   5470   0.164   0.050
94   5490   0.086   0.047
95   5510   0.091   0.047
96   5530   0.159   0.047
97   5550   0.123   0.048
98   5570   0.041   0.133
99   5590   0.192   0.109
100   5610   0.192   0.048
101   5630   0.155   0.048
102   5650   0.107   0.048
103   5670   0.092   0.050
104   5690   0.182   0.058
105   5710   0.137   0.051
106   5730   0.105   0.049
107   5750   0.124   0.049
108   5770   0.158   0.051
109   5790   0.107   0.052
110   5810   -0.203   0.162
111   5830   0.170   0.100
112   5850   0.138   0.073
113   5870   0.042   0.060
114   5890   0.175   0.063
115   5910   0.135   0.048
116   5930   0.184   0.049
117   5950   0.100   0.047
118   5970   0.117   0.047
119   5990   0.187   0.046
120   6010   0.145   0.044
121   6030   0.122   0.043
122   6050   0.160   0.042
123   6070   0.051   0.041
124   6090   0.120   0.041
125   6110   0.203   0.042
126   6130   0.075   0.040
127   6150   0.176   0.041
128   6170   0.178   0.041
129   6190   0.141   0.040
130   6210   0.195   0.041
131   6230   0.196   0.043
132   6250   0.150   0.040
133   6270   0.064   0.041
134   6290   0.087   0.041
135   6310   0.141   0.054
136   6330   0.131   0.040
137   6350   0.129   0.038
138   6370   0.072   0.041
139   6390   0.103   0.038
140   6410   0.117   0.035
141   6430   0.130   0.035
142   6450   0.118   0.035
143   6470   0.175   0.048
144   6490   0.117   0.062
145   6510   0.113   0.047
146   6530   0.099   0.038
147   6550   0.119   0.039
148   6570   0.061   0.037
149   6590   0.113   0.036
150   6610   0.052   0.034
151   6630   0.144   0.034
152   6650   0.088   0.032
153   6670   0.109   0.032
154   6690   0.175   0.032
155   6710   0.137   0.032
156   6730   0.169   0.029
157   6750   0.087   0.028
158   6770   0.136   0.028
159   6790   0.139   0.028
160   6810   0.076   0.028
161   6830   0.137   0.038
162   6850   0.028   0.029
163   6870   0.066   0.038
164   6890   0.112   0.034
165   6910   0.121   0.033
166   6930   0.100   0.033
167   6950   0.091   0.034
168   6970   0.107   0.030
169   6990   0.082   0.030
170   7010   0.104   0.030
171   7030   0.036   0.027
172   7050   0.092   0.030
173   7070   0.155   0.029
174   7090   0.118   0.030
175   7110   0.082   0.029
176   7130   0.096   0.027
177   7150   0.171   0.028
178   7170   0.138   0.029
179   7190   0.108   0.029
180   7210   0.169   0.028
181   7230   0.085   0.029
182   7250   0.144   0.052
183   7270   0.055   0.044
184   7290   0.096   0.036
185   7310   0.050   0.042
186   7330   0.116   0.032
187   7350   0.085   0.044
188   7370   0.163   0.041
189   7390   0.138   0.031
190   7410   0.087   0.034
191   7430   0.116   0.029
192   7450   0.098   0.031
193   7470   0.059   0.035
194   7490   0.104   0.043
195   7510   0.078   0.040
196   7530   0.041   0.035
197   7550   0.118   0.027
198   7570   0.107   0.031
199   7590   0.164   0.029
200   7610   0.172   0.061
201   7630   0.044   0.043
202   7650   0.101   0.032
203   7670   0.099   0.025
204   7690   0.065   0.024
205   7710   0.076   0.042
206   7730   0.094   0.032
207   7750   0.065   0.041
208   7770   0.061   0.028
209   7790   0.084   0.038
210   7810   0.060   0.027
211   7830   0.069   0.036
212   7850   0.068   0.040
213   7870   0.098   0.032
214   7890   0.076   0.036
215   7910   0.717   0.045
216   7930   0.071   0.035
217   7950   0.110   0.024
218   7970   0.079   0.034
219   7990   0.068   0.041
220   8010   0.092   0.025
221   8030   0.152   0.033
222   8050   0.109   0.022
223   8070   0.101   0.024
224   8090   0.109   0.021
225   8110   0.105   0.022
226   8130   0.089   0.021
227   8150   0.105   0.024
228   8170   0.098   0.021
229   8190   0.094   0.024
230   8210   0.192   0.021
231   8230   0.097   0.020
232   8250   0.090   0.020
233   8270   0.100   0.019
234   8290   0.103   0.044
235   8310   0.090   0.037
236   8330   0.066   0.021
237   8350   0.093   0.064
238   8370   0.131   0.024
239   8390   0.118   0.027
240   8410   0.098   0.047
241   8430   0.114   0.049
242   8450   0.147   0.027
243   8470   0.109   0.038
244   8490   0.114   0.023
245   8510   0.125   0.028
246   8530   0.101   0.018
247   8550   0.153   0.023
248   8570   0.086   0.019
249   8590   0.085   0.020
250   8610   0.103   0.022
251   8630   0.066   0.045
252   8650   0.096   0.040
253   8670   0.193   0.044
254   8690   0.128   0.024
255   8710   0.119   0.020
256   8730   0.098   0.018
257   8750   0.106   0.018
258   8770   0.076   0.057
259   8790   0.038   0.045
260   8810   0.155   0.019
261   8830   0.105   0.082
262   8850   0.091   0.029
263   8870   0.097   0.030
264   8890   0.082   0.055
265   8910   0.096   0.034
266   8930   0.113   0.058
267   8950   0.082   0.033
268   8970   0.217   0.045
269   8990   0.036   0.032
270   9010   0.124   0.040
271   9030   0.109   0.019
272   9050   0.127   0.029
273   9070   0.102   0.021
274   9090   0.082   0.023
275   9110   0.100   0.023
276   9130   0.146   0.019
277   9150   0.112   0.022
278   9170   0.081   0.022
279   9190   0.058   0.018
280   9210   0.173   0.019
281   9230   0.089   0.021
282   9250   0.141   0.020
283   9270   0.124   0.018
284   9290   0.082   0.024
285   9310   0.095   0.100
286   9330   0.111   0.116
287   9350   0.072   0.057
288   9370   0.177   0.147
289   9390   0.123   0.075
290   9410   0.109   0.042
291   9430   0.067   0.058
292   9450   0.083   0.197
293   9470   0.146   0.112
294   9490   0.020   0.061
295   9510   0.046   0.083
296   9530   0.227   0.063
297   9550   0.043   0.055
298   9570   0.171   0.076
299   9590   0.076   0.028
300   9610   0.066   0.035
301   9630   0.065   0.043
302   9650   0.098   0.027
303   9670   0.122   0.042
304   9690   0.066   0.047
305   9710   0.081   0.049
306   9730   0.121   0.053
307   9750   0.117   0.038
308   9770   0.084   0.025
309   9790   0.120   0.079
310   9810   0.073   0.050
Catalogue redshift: 1.122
